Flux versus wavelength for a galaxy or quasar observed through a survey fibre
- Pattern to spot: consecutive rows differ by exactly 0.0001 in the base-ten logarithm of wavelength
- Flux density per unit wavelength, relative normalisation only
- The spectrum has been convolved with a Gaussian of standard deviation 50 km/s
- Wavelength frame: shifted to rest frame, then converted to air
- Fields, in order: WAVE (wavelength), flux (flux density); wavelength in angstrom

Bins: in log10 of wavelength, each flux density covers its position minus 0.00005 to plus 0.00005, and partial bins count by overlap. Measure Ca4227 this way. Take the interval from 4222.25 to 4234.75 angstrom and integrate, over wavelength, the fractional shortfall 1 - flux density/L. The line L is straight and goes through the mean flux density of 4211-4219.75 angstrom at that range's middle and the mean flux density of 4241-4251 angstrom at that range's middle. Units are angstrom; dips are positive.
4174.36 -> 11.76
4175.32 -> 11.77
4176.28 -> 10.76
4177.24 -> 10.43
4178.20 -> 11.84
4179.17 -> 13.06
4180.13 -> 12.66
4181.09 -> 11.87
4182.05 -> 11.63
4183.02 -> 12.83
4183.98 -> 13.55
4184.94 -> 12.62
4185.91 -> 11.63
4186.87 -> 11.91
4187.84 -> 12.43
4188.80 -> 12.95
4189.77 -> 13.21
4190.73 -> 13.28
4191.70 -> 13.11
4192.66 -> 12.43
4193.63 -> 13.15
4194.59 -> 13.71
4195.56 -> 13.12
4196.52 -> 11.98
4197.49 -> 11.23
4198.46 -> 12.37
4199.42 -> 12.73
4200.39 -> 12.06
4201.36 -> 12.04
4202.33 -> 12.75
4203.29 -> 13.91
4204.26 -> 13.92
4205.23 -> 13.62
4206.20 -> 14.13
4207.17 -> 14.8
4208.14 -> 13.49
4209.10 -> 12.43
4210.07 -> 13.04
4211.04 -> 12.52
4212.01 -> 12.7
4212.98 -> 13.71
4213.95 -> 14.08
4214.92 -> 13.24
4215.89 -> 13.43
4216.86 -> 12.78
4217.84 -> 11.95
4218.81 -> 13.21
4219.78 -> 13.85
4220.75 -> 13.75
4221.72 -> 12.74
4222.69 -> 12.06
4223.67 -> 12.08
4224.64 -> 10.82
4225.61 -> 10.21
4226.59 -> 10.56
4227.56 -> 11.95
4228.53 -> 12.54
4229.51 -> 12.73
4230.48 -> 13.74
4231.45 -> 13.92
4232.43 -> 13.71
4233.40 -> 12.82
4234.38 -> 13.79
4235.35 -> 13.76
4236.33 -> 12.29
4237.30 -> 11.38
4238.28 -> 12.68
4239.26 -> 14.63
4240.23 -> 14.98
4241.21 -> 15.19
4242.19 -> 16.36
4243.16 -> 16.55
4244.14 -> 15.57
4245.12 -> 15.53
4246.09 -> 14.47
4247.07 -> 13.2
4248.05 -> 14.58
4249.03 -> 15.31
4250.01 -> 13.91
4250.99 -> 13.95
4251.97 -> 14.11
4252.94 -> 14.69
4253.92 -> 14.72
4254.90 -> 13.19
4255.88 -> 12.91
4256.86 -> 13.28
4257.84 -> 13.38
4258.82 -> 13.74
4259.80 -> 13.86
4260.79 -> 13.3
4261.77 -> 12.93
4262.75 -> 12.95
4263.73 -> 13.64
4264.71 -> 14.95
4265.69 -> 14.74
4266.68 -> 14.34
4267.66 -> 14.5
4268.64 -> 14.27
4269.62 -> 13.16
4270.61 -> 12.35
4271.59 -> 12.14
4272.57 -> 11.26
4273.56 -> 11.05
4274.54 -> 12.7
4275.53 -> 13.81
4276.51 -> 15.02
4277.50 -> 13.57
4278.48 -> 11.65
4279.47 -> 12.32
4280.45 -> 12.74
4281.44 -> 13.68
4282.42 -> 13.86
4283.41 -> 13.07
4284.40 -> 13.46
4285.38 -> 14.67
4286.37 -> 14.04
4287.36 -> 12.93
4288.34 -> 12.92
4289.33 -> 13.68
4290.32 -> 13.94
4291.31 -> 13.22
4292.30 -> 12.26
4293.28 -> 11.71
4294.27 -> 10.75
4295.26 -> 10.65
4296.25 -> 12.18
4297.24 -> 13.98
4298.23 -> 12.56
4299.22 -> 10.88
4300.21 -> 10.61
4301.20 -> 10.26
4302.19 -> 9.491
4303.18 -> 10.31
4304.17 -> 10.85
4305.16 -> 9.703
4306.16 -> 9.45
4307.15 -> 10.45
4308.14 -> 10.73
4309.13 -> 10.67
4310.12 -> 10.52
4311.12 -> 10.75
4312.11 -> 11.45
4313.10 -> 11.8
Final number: 1.4 angstrom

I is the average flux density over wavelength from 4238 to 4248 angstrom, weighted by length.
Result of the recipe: 14.9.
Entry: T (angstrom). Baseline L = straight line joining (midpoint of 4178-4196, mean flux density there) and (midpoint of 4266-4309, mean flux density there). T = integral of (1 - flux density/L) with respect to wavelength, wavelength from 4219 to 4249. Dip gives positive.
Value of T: -2.2 angstrom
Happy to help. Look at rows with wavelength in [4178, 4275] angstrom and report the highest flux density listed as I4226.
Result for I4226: 16.55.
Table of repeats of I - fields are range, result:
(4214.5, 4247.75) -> 13.3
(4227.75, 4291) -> 13.7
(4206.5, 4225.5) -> 12.9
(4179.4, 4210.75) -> 12.8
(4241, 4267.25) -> 14.3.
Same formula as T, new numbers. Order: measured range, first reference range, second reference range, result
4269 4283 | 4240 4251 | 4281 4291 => 1.1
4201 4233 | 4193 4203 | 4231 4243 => 0.6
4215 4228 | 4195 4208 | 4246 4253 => 1.2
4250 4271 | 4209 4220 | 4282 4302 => -1.7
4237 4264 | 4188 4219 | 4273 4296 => -2.4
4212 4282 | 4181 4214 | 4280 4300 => -3.1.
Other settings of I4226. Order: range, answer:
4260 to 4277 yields 15.02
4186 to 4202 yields 13.71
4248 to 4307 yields 15.31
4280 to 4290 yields 14.67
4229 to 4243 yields 16.36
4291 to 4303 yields 13.98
